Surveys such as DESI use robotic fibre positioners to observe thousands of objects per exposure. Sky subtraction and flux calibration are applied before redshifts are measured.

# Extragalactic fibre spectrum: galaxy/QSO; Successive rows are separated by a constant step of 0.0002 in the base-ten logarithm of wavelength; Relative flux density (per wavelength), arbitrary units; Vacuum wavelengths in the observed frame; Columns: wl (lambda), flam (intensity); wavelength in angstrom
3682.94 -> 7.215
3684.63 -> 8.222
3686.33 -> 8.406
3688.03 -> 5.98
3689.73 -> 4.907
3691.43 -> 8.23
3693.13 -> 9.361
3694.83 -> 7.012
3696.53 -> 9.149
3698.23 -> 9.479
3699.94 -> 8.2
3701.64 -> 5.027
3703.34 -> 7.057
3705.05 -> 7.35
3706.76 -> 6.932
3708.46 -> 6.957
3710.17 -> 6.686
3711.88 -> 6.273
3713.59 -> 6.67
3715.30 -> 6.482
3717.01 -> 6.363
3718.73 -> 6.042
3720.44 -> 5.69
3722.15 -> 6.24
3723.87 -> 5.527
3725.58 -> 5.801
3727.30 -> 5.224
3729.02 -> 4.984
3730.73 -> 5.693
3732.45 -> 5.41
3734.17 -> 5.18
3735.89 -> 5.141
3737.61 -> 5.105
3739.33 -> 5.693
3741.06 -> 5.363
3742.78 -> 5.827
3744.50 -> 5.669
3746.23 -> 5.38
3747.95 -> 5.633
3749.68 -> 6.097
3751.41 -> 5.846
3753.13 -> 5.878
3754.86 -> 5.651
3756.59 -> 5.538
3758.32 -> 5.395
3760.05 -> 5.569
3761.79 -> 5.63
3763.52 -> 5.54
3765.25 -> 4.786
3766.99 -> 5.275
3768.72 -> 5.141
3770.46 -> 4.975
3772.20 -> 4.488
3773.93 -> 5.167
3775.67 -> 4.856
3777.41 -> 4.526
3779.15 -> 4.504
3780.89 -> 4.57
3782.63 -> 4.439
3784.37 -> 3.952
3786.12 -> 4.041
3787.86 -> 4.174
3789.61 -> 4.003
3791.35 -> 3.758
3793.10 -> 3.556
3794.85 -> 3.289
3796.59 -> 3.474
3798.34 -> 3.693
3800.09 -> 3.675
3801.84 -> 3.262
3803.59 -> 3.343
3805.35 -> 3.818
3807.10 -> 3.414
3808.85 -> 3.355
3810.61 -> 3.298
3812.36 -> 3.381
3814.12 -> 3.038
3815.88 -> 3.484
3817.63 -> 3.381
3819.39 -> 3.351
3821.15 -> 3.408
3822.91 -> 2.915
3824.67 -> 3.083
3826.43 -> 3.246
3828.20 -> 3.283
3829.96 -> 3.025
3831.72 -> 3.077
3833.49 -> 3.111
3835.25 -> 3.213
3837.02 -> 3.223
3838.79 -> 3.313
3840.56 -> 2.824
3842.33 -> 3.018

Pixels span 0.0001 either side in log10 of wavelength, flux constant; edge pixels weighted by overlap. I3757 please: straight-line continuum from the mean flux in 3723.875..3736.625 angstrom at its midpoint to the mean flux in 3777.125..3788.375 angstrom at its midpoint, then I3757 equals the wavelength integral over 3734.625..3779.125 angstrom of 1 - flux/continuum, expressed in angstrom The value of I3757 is -4.8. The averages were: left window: 5.36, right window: 4.31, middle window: 5.35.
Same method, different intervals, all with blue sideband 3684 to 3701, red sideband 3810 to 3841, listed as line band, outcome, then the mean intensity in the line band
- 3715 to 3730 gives 2.25 angstrom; 5.79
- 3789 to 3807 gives 2.55 angstrom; 3.57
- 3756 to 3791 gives 1.61 angstrom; 4.81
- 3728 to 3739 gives 1.97 angstrom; 5.28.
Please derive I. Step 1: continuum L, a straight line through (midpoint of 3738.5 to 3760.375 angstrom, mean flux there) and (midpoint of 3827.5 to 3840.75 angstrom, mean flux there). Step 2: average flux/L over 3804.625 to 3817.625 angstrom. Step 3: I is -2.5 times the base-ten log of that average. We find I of 0.131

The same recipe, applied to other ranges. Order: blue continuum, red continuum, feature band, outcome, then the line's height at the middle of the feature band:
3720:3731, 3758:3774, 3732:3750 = -0.01 mag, 5.44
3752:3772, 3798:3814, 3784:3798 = 0.09 mag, 4.1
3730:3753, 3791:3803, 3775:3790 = -0.08 mag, 4.05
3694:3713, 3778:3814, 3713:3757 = 0.06 mag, 6.07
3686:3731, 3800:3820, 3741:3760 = -0.07 mag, 5.34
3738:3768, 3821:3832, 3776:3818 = 0.10 mag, 4.11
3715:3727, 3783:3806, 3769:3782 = -0.11 mag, 4.29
